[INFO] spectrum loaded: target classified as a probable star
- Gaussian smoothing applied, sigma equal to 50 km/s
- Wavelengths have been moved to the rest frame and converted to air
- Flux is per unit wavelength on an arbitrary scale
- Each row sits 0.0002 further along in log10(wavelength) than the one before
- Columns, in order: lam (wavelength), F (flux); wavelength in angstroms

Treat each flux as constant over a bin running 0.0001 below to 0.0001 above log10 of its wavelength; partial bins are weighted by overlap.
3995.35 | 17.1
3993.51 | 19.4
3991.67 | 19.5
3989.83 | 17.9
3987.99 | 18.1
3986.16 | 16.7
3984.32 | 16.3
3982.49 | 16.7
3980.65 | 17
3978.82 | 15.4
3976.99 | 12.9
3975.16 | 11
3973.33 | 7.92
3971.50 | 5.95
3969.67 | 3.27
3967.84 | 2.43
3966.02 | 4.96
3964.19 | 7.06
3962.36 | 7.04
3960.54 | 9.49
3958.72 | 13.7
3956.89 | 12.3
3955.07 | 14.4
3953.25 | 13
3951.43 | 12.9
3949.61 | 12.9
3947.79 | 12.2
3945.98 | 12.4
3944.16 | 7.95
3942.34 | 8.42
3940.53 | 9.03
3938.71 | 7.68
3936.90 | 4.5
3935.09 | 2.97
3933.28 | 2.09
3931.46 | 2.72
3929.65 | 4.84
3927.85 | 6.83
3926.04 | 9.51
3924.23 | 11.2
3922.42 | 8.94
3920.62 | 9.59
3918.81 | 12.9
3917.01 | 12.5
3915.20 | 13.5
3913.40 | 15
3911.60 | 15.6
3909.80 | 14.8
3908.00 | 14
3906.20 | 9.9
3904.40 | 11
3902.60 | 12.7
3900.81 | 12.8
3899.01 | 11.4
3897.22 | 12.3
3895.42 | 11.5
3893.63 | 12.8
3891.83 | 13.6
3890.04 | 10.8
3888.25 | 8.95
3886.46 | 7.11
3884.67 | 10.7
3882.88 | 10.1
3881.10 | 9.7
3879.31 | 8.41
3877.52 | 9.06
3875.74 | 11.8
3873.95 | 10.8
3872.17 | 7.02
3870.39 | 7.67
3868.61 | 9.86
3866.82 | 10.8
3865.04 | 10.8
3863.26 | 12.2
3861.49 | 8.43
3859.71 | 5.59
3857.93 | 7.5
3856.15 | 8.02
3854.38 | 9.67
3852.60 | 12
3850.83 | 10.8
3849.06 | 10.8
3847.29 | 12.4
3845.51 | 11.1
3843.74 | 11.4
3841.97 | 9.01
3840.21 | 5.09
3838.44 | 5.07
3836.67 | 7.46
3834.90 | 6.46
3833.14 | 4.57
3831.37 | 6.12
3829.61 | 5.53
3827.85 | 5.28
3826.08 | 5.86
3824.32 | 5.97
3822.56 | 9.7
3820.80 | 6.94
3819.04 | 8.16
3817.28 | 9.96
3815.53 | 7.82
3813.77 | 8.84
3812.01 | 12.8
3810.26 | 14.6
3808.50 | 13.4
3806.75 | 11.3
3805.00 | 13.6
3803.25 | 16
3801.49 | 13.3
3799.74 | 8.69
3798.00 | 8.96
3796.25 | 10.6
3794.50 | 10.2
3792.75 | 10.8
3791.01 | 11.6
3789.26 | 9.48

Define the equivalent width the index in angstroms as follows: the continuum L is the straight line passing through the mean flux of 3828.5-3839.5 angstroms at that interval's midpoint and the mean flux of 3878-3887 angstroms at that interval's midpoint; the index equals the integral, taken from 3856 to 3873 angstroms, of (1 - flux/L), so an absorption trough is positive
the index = -1.8 angstroms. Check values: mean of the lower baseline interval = 5.84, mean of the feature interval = 8.83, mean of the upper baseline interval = 9.28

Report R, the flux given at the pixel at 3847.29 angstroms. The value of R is 12.4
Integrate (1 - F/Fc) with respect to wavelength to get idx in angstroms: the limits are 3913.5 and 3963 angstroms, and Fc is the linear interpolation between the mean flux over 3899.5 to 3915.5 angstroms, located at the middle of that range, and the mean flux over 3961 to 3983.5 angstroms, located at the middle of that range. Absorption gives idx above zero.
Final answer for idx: 7.4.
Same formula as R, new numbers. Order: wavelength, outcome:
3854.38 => 9.67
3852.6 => 12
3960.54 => 9.49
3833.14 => 4.57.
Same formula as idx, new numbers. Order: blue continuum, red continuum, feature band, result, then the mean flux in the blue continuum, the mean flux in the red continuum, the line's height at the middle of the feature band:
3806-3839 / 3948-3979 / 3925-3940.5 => 6.6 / 8.21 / 9.72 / 9.39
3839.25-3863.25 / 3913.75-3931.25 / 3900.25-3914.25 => -5.0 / 9.46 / 9.85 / 9.77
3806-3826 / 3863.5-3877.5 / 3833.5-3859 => 2.3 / 9.78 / 9.88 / 9.84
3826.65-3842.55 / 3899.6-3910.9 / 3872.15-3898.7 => 0.7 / 6.01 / 12.6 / 10.7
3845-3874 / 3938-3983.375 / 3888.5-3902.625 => -3.1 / 9.68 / 10.3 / 9.91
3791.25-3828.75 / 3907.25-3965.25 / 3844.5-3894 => 0.9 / 10.2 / 10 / 10.1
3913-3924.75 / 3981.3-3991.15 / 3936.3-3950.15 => 4.5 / 11.8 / 17.2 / 13.8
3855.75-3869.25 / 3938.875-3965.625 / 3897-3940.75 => 0.7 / 9.17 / 10.7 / 10.1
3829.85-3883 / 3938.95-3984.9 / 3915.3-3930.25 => 0.2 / 8.94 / 10.6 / 9.97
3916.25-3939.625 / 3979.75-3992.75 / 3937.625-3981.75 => 8.6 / 7.37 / 17.5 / 12.9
